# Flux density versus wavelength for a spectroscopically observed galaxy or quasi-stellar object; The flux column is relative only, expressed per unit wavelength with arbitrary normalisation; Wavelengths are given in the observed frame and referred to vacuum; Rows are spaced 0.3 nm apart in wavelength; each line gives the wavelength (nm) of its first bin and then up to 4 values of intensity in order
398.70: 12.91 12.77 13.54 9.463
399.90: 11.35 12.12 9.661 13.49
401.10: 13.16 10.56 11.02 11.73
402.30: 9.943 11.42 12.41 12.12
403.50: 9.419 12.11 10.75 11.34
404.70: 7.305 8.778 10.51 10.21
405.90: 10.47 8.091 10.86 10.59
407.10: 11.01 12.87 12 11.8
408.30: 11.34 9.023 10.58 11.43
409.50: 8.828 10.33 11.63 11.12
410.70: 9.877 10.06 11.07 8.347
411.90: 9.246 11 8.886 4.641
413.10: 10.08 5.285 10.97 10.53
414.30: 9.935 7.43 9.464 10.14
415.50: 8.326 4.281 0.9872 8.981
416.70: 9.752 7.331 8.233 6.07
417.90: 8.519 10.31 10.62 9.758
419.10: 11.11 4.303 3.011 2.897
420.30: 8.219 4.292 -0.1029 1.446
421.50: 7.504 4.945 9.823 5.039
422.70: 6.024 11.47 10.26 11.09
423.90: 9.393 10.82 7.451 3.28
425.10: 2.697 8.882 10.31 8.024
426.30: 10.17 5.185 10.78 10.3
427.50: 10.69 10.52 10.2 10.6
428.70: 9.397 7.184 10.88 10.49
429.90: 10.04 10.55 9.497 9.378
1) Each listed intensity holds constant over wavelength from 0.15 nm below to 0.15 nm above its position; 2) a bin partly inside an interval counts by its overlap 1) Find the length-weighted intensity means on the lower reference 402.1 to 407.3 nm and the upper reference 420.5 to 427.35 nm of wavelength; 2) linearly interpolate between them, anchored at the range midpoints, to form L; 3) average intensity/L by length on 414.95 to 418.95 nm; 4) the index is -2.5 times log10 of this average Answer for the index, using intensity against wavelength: 0.06 mag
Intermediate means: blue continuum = 10.5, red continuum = 7.37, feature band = 7.98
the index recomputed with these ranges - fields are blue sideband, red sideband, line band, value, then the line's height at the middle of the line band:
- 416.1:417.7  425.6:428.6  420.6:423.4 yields 0.380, 8.57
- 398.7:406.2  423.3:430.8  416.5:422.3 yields 0.400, 9.73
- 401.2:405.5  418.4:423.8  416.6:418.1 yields -0.058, 7.58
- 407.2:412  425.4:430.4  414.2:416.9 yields 0.324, 10.3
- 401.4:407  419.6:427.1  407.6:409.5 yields -0.119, 9.7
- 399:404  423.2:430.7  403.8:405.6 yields 0.127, 11.2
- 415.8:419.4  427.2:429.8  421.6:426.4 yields 0.139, 9.18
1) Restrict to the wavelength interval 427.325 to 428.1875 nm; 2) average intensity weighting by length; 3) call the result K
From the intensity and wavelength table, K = 10.5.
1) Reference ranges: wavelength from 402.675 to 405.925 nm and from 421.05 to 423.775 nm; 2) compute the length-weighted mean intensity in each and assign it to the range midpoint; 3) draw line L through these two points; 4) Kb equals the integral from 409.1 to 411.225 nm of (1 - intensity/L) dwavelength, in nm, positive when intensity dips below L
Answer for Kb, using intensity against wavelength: -0.20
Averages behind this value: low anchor 10.5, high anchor 7.53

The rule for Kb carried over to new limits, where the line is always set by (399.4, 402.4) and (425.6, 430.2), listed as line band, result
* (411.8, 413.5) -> 0.38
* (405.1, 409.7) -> 0.13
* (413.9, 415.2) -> 0.14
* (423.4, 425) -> 0.26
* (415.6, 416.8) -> 0.51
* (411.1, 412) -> 0.09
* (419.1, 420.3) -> 0.61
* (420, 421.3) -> 0.85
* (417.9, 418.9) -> 0.02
